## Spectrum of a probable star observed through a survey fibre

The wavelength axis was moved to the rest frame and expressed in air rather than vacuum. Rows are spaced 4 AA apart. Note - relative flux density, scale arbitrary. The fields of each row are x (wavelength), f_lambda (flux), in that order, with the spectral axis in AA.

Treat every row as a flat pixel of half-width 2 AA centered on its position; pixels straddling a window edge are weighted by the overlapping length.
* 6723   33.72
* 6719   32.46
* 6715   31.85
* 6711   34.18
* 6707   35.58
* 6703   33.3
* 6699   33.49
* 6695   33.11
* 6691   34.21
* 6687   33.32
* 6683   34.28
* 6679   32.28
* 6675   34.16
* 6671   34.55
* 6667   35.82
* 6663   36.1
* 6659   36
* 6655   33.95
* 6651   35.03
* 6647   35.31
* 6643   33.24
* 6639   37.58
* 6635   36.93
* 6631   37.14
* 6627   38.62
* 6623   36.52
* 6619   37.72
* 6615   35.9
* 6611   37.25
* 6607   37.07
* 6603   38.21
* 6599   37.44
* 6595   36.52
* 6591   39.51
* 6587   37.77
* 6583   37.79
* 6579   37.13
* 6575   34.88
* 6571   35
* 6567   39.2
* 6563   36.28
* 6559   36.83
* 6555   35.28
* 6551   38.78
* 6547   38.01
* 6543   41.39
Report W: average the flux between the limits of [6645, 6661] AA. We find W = 35.1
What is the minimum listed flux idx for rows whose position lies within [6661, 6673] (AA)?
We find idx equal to 34.55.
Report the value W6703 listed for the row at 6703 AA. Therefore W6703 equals 33.3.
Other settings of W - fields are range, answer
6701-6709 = 34.4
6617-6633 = 37.5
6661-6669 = 36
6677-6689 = 33.3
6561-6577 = 36.3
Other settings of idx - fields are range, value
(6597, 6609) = 37.07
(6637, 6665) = 33.24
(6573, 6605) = 34.88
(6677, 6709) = 32.28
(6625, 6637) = 36.93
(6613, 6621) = 35.9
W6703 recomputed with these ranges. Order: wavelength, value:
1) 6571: 35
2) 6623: 36.52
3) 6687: 33.32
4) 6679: 32.28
